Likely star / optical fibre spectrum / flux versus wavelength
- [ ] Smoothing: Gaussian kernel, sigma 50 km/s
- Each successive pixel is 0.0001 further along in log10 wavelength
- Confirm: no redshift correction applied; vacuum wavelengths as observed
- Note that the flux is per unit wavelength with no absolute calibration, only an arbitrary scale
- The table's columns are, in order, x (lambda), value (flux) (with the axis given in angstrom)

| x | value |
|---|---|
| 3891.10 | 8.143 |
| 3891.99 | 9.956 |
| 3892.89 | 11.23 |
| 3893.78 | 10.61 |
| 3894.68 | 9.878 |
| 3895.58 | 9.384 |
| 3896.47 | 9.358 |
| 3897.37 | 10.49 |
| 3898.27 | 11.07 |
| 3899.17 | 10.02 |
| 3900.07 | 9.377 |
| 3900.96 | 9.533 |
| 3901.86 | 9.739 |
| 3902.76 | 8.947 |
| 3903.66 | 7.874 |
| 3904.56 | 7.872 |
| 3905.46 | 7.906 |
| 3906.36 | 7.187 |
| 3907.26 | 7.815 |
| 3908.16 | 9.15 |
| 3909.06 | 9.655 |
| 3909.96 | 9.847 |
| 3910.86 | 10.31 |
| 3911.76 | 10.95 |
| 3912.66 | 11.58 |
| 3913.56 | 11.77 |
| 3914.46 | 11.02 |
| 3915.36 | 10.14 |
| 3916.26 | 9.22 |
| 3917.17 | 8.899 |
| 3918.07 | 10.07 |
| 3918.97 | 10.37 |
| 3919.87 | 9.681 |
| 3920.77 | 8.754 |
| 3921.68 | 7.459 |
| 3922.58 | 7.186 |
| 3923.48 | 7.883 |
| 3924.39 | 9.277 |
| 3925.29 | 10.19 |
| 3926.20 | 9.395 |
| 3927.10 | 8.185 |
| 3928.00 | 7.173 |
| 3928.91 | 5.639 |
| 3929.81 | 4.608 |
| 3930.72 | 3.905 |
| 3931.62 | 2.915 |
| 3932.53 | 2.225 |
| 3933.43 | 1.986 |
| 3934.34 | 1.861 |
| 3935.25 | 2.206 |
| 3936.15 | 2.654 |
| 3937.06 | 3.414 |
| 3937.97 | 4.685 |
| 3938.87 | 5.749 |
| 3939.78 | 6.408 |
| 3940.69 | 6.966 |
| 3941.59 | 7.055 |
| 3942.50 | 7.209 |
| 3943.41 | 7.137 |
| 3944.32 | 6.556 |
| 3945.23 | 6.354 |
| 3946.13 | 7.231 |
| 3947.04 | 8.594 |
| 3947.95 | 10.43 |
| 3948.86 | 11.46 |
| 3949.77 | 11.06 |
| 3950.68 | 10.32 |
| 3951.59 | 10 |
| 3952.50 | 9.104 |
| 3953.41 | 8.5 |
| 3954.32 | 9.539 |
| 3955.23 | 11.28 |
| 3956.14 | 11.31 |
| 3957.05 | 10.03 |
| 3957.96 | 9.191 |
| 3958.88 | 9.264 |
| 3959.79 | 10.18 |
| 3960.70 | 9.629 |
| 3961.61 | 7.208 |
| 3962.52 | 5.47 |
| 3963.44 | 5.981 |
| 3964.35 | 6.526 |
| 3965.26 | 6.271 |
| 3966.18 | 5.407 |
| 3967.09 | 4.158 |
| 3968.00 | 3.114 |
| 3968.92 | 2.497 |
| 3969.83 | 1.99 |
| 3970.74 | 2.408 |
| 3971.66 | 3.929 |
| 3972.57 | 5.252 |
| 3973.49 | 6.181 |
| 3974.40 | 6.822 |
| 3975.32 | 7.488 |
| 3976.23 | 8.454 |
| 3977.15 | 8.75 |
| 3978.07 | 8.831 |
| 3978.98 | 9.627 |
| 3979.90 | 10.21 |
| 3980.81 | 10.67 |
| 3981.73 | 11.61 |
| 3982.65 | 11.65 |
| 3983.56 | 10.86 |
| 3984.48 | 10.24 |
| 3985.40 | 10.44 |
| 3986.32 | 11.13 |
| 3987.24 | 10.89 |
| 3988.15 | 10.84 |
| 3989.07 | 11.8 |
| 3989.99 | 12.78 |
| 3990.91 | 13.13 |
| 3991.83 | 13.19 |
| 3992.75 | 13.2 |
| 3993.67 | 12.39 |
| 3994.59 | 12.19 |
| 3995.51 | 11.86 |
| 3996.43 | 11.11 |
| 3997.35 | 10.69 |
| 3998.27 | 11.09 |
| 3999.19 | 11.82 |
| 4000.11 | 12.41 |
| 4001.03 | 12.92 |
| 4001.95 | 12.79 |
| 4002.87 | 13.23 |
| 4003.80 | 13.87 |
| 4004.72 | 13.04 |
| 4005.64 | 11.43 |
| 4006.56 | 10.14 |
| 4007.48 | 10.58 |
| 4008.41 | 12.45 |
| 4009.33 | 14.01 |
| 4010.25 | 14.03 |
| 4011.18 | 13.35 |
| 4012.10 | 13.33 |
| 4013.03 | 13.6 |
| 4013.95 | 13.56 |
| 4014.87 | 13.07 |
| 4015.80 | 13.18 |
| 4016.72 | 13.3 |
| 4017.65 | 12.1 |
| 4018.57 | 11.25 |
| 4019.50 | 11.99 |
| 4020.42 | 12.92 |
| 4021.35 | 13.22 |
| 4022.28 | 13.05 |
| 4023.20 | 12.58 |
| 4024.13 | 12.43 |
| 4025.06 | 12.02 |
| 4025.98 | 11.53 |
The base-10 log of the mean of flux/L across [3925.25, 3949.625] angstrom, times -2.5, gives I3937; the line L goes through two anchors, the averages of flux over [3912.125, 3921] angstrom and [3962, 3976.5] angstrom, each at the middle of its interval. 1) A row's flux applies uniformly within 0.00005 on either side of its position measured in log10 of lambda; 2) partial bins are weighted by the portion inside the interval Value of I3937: 0.31 mag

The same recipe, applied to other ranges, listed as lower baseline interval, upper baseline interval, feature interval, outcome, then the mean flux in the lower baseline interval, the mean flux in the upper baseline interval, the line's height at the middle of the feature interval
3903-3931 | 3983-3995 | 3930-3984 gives 0.430 mag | 8.77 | 11.8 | 10.4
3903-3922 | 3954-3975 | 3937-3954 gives -0.044 mag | 9.41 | 6.66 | 7.67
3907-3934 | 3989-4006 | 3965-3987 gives 0.454 mag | 8.22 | 12.4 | 11.2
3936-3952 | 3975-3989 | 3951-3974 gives 0.227 mag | 7.49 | 10.2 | 8.8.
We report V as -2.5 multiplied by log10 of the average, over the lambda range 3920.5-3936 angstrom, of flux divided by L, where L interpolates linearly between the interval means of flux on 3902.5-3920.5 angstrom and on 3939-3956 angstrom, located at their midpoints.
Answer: 0.49 mag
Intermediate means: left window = 9.51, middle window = 5.83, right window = 8.62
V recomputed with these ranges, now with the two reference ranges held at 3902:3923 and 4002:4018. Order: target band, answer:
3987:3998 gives 0.017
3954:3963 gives 0.178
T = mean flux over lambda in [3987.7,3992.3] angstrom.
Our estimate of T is 12.3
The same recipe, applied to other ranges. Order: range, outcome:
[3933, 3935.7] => 2.01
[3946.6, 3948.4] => 9.51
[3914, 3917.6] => 9.82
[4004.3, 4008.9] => 11.5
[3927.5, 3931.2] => 5.36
